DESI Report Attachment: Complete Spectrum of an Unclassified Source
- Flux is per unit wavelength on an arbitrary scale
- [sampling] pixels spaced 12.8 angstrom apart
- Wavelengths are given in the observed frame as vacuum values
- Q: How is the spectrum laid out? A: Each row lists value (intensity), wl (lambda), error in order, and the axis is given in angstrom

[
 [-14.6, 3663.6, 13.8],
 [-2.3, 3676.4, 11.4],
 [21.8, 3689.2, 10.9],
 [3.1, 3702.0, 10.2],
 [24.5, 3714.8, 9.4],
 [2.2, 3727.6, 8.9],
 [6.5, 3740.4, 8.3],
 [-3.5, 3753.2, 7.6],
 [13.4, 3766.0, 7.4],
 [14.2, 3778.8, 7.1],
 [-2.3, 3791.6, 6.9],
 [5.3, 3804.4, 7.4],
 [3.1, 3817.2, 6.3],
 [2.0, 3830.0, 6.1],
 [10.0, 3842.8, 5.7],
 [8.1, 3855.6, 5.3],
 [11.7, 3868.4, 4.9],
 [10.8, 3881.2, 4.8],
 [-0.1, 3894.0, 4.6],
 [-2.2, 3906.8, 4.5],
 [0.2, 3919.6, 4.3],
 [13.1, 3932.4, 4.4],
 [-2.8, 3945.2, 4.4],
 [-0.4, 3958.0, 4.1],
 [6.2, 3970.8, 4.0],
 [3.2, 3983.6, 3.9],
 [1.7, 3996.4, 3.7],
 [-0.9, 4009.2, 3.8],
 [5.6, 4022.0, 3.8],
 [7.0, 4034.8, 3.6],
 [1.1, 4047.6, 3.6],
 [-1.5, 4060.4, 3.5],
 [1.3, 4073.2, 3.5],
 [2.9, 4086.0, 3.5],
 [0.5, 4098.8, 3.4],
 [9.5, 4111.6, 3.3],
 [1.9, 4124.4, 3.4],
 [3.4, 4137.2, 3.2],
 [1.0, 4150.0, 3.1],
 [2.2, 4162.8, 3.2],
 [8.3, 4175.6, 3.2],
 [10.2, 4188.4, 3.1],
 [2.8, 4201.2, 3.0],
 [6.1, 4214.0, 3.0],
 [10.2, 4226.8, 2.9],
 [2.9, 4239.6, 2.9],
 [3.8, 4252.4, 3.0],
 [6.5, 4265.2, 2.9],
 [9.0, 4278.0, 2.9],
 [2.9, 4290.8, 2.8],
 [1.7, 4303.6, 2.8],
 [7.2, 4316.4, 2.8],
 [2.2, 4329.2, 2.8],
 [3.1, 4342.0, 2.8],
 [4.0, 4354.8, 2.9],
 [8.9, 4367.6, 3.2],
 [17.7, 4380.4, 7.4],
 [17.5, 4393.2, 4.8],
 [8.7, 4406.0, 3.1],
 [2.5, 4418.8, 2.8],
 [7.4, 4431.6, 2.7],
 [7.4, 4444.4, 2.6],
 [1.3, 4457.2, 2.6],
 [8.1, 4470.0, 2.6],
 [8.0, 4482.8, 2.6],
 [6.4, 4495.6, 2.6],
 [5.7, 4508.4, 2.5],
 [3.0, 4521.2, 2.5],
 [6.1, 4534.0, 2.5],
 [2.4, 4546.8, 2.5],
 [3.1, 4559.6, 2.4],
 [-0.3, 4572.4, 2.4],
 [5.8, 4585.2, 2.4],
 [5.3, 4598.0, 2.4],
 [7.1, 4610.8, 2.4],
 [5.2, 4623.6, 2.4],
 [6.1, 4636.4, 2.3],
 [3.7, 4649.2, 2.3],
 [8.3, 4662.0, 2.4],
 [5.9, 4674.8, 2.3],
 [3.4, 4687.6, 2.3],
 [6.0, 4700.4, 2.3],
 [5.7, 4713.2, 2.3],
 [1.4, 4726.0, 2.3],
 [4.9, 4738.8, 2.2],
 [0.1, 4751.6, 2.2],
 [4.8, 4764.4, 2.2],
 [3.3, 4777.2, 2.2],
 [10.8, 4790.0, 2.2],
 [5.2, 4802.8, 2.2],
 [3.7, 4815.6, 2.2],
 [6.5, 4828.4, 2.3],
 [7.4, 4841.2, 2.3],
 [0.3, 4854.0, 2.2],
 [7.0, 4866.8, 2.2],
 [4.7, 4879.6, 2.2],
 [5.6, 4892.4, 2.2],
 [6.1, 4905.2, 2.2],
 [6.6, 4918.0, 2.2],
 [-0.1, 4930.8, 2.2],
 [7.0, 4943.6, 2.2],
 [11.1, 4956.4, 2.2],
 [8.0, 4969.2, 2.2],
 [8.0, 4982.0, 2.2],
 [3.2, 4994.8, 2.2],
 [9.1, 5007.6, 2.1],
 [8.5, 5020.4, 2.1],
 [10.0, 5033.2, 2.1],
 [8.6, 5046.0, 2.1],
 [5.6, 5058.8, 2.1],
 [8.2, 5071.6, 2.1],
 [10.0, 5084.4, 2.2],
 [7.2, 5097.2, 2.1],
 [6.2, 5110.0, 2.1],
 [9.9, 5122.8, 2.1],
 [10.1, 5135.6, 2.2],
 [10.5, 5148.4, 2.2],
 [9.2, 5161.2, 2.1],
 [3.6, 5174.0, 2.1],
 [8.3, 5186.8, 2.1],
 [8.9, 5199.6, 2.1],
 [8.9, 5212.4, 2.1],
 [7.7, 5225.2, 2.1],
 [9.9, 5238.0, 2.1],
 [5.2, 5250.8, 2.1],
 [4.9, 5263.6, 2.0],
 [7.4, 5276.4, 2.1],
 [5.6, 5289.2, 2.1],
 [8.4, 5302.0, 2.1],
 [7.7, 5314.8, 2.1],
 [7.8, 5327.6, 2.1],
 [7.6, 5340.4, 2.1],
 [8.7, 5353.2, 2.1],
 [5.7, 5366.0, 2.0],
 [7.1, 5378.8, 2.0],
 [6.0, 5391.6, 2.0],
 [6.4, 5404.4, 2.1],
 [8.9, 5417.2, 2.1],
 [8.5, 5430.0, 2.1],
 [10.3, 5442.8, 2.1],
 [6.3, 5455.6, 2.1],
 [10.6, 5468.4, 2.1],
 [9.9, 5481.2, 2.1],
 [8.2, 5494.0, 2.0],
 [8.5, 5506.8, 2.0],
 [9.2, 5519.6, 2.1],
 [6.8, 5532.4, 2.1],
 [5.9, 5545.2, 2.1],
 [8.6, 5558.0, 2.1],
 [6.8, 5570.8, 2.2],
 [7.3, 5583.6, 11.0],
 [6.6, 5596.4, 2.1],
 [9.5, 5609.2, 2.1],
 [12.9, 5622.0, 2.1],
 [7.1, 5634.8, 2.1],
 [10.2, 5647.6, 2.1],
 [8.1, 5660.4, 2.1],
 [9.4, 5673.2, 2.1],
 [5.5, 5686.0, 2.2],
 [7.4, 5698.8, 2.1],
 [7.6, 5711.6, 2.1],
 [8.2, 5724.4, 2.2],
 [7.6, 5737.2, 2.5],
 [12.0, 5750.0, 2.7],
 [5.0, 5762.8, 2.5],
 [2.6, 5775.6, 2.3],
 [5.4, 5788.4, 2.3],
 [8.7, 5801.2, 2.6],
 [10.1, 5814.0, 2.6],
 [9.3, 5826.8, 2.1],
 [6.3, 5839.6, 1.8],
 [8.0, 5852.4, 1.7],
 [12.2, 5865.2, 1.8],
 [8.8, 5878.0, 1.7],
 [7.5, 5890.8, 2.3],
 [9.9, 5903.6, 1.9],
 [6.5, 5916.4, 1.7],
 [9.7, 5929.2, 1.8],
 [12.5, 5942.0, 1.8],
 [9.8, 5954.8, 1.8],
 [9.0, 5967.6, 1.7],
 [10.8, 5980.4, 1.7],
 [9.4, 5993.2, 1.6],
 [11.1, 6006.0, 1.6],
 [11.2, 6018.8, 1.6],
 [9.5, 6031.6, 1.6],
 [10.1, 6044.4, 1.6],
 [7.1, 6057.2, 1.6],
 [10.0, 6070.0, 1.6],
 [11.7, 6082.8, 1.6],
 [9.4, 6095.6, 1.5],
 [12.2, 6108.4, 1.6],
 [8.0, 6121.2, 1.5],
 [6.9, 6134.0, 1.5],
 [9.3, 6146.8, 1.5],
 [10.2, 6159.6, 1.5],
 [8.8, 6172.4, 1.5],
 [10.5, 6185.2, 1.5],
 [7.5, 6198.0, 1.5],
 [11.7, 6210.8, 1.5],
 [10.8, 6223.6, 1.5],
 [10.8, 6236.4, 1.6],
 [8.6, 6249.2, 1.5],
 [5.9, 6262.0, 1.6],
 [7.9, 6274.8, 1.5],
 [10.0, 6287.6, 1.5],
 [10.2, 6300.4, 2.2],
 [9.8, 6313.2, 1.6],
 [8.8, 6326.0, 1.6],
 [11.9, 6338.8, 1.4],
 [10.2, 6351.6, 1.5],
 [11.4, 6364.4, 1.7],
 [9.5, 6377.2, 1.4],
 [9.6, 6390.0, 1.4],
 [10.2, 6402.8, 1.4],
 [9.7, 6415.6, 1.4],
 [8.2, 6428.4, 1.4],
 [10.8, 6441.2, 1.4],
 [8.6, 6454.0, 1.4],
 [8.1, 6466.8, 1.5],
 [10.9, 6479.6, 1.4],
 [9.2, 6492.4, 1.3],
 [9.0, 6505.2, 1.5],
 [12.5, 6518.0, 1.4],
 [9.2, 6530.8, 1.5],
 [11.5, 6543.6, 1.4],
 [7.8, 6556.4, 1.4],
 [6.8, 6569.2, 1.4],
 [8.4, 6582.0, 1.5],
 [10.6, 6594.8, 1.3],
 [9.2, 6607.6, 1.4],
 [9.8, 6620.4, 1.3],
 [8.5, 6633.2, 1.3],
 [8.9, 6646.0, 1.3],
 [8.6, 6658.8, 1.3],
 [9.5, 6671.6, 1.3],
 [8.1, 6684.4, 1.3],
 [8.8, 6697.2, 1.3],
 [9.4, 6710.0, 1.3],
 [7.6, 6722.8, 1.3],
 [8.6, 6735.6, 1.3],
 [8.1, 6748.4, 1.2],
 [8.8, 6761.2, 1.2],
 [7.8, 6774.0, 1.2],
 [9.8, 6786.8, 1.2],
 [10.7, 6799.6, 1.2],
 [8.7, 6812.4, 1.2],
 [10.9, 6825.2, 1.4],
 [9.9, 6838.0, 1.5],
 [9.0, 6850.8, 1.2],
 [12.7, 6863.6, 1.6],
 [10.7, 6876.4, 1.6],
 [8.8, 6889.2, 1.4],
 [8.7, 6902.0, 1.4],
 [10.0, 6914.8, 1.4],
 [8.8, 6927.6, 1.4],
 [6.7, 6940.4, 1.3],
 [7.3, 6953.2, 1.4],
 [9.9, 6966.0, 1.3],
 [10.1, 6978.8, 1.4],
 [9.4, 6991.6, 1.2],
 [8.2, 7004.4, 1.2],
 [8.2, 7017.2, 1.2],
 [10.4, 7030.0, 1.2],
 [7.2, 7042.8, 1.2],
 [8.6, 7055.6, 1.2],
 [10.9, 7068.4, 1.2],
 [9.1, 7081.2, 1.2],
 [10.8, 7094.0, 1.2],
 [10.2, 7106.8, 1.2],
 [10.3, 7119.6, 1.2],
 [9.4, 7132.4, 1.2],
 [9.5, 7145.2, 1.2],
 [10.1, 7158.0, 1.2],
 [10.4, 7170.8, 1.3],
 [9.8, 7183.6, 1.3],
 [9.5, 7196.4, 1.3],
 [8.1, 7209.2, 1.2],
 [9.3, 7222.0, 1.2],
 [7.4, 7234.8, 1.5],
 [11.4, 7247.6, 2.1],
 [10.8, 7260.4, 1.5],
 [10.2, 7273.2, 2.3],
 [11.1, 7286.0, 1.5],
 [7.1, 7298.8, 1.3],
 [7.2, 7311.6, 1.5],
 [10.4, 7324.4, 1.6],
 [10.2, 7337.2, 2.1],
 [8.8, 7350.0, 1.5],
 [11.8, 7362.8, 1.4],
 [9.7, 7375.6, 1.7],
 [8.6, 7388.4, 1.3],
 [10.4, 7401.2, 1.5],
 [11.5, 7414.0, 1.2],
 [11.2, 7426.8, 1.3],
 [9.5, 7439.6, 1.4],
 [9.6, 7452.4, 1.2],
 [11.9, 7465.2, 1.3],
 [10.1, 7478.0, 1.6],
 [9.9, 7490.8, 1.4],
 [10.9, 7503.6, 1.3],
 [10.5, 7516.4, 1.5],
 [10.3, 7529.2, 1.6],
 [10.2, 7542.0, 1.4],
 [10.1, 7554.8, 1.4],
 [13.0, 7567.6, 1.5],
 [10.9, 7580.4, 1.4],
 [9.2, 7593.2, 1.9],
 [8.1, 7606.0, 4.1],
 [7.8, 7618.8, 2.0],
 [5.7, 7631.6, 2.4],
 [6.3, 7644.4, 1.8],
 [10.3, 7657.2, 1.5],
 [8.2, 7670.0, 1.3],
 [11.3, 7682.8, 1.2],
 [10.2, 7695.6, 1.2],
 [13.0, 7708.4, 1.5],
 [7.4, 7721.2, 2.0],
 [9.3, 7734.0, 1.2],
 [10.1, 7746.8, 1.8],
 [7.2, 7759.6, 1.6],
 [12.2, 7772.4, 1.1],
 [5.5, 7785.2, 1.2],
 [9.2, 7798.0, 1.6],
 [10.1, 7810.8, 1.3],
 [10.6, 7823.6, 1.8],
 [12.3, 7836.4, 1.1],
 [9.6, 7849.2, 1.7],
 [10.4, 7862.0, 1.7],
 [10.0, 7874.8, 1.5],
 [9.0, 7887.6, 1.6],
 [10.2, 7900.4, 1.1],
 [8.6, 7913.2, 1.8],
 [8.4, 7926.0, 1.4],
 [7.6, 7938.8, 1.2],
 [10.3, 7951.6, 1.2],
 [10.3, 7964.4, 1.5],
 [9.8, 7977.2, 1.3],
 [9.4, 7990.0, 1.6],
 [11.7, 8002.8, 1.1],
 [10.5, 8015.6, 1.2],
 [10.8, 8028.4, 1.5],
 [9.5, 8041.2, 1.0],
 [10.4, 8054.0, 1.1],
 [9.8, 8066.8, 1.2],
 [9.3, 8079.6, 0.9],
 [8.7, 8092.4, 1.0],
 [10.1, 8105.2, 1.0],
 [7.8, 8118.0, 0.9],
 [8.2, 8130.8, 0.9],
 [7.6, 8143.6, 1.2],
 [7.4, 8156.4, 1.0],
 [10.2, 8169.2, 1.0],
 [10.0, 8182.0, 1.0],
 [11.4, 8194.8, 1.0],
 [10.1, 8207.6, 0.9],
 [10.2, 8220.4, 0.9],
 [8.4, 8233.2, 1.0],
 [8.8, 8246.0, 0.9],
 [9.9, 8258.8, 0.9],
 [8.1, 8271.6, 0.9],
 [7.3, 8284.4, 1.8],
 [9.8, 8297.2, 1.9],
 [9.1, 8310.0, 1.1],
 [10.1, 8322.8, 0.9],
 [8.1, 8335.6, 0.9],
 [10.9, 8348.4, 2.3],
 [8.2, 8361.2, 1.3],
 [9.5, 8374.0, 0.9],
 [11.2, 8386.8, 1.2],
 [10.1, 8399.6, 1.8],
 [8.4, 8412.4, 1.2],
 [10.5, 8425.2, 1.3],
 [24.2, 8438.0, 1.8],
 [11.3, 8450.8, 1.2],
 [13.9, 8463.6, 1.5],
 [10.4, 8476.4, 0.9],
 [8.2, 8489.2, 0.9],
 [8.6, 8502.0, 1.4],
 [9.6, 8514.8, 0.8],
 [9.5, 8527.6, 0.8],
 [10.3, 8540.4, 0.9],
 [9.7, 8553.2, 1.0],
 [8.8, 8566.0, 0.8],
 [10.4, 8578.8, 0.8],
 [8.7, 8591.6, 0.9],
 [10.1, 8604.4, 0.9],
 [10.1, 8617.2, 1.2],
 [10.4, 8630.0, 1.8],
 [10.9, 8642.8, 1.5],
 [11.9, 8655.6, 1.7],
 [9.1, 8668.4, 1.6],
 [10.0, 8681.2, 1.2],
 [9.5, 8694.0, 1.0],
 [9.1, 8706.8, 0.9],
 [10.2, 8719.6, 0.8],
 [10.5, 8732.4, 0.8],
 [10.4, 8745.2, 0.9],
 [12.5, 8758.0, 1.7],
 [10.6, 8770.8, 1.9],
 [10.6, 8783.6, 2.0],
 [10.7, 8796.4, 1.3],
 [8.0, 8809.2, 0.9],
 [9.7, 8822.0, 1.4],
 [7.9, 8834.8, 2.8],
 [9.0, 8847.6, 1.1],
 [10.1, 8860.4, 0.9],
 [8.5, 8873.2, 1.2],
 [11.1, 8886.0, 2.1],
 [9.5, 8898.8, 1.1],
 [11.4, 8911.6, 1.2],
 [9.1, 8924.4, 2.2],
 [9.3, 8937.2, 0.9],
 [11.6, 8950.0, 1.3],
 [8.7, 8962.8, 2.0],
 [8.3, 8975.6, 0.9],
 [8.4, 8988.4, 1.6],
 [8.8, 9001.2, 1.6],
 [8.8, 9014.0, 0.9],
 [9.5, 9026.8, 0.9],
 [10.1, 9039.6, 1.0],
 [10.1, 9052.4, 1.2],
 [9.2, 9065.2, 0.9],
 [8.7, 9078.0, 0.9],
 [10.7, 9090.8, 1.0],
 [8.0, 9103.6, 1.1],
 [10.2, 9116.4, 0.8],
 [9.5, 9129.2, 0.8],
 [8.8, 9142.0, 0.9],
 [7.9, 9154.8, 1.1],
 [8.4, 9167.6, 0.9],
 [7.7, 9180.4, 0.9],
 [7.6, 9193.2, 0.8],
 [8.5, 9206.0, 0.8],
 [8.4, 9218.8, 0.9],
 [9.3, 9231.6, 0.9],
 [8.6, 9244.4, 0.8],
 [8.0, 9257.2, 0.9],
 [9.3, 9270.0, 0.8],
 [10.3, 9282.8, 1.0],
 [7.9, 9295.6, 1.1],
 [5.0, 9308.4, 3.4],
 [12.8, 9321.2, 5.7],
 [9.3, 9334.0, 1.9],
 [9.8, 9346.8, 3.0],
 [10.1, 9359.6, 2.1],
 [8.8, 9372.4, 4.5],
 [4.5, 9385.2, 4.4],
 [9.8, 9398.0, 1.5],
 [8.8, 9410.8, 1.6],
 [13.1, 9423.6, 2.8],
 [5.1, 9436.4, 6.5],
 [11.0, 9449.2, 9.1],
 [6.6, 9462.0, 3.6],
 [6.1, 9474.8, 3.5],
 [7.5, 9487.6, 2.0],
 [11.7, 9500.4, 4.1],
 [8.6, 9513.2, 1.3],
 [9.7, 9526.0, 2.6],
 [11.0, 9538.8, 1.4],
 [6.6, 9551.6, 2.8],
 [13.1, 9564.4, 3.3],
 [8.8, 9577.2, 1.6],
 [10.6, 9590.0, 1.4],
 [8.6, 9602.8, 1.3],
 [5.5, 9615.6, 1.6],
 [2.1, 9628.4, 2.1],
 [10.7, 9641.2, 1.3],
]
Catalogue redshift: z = 0.286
